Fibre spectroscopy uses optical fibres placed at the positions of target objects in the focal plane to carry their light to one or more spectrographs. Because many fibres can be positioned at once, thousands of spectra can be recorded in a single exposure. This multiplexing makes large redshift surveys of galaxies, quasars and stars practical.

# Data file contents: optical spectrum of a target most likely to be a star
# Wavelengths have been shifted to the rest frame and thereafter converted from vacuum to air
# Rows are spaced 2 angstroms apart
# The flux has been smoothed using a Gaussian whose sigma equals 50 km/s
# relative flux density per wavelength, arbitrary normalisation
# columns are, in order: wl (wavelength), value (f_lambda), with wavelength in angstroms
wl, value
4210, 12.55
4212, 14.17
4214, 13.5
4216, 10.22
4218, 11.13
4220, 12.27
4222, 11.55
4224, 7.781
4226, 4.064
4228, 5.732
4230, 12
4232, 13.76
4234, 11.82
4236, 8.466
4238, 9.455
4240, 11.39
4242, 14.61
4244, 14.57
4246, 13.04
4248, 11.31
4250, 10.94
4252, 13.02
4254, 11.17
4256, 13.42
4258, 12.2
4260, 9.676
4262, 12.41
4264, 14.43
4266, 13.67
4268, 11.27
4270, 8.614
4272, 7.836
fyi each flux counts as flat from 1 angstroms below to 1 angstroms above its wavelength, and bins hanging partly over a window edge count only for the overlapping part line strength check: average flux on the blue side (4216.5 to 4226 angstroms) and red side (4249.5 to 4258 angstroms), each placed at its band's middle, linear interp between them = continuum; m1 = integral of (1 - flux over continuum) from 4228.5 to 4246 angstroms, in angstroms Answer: -1.3 angstroms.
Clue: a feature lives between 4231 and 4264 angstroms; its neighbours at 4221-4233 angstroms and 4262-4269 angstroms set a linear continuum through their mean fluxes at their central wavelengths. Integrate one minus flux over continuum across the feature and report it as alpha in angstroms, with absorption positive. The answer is -2.6 angstroms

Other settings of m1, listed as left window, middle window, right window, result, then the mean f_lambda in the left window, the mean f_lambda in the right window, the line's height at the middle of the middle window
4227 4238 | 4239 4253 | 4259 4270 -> -2.2 angstroms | 10.3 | 12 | 11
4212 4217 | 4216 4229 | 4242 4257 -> 3.7 angstroms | 12.3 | 12.6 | 12.4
